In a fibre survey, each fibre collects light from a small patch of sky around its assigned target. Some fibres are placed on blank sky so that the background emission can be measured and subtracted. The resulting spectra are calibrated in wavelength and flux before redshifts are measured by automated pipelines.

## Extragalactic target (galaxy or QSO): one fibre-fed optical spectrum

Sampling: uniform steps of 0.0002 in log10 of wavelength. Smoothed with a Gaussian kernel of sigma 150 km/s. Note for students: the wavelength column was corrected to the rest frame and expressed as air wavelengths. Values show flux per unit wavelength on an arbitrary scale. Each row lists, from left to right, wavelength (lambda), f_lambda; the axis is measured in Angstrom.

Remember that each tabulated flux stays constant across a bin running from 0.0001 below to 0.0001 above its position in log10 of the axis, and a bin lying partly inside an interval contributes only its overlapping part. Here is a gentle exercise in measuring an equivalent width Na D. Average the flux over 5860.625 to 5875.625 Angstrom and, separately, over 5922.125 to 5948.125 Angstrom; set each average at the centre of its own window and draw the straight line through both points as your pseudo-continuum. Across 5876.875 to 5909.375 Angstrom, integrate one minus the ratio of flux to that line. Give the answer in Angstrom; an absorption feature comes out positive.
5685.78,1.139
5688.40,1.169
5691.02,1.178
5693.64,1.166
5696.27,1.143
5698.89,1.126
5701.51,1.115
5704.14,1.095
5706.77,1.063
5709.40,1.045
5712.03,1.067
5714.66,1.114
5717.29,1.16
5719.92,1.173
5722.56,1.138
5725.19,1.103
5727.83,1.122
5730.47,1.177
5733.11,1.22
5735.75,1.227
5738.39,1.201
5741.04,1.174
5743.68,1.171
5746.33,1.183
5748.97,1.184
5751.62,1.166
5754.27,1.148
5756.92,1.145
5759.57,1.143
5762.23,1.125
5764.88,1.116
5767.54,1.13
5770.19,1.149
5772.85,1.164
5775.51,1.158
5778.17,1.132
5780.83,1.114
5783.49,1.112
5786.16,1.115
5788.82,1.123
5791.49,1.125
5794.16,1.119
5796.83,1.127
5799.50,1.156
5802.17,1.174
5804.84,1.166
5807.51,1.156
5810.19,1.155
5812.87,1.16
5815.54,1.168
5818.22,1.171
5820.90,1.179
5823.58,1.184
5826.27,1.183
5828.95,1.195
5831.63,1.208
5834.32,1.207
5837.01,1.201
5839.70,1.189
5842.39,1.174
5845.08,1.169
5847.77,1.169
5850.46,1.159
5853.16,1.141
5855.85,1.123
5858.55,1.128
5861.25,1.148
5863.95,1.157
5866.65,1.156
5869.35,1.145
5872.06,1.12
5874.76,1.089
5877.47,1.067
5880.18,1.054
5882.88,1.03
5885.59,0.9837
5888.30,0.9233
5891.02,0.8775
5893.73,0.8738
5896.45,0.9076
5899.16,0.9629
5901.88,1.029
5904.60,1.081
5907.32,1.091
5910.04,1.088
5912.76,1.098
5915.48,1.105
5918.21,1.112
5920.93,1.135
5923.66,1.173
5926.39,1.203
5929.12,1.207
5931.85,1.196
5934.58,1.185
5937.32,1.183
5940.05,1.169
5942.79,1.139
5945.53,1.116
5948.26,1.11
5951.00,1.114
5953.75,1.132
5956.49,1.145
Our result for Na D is 4.5 Angstrom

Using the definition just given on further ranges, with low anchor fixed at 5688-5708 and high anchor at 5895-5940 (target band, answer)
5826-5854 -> -1.6 Angstrom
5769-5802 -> -0.3 Angstrom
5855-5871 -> -0.4 Angstrom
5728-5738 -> -0.6 Angstrom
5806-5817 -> -0.4 Angstrom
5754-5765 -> -0.1 Angstrom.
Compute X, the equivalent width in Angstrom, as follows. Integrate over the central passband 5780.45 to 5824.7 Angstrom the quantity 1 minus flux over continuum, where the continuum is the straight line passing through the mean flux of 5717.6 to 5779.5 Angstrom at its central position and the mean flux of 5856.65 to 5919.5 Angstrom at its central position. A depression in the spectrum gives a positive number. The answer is -1.19 Angstrom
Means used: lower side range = 1.16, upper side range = 1.05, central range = 1.15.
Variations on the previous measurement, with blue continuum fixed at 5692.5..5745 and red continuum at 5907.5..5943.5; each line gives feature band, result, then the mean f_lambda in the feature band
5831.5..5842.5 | -0.48 Angstrom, 1.2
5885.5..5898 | 2.64 Angstrom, 0.907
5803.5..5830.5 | -0.63 Angstrom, 1.17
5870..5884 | 0.88 Angstrom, 1.08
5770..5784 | 0.05 Angstrom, 1.14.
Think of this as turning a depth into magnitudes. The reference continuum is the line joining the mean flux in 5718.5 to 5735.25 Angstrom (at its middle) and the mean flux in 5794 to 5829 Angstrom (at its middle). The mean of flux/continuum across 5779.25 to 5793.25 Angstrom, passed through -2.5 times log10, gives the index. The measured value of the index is 0.04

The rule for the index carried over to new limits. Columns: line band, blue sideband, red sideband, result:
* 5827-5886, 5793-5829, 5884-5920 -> -0.05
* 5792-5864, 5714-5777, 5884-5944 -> -0.04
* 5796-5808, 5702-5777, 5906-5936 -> -0.01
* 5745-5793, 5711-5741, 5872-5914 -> -0.02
